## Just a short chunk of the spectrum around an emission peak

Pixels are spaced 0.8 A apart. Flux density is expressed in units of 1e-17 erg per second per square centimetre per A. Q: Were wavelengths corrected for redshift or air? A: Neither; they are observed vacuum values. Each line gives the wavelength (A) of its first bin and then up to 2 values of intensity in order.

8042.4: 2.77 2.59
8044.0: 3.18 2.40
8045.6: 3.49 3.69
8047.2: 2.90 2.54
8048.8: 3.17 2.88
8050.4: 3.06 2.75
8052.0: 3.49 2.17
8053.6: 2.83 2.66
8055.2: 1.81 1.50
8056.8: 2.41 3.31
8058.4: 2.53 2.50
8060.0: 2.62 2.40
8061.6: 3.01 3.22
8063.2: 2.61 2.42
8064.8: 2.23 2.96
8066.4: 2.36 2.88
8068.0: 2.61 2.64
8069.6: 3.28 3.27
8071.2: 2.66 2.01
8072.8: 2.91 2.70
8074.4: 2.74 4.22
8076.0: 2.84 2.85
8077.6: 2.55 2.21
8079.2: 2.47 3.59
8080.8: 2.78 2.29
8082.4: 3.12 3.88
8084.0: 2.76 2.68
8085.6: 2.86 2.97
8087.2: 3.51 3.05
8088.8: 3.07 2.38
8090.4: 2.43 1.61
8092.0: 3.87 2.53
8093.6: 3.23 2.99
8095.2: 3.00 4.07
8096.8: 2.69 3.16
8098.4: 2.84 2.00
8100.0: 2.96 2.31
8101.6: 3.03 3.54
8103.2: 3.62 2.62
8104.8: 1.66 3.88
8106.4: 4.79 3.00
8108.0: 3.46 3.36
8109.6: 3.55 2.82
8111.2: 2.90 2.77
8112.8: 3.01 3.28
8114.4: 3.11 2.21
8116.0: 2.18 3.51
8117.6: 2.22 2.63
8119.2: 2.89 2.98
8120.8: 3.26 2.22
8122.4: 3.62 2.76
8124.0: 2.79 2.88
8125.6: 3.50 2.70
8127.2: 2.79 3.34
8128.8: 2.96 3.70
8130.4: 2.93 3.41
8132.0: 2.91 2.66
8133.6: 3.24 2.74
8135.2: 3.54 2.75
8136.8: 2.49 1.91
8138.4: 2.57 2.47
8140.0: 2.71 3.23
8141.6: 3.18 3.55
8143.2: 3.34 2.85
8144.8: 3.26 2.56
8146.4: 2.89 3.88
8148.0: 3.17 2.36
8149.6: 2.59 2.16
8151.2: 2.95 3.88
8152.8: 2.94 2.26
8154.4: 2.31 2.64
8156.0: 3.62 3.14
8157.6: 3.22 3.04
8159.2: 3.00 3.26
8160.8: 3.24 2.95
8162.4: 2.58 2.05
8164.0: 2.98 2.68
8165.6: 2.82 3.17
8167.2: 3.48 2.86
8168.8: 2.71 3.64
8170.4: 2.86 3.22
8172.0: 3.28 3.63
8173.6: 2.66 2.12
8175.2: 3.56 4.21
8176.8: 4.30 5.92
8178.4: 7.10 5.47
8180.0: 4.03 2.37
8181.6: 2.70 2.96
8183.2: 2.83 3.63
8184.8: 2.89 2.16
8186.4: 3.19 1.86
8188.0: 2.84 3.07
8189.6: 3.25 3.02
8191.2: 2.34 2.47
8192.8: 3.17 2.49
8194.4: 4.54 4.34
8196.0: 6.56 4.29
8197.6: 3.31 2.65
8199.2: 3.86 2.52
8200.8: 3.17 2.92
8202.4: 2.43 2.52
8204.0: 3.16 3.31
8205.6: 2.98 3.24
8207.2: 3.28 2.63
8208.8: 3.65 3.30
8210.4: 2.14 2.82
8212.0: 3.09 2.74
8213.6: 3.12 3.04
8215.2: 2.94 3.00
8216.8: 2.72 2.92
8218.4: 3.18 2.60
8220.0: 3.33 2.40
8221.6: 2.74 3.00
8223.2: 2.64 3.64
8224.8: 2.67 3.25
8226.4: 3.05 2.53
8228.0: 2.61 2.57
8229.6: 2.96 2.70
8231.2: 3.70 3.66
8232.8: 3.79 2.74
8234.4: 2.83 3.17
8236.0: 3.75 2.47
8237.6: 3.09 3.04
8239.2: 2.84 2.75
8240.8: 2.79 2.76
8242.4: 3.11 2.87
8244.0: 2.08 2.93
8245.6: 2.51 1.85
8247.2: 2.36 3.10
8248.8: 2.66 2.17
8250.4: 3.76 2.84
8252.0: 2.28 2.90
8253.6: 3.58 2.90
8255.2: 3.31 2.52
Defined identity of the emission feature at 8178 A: [S II]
